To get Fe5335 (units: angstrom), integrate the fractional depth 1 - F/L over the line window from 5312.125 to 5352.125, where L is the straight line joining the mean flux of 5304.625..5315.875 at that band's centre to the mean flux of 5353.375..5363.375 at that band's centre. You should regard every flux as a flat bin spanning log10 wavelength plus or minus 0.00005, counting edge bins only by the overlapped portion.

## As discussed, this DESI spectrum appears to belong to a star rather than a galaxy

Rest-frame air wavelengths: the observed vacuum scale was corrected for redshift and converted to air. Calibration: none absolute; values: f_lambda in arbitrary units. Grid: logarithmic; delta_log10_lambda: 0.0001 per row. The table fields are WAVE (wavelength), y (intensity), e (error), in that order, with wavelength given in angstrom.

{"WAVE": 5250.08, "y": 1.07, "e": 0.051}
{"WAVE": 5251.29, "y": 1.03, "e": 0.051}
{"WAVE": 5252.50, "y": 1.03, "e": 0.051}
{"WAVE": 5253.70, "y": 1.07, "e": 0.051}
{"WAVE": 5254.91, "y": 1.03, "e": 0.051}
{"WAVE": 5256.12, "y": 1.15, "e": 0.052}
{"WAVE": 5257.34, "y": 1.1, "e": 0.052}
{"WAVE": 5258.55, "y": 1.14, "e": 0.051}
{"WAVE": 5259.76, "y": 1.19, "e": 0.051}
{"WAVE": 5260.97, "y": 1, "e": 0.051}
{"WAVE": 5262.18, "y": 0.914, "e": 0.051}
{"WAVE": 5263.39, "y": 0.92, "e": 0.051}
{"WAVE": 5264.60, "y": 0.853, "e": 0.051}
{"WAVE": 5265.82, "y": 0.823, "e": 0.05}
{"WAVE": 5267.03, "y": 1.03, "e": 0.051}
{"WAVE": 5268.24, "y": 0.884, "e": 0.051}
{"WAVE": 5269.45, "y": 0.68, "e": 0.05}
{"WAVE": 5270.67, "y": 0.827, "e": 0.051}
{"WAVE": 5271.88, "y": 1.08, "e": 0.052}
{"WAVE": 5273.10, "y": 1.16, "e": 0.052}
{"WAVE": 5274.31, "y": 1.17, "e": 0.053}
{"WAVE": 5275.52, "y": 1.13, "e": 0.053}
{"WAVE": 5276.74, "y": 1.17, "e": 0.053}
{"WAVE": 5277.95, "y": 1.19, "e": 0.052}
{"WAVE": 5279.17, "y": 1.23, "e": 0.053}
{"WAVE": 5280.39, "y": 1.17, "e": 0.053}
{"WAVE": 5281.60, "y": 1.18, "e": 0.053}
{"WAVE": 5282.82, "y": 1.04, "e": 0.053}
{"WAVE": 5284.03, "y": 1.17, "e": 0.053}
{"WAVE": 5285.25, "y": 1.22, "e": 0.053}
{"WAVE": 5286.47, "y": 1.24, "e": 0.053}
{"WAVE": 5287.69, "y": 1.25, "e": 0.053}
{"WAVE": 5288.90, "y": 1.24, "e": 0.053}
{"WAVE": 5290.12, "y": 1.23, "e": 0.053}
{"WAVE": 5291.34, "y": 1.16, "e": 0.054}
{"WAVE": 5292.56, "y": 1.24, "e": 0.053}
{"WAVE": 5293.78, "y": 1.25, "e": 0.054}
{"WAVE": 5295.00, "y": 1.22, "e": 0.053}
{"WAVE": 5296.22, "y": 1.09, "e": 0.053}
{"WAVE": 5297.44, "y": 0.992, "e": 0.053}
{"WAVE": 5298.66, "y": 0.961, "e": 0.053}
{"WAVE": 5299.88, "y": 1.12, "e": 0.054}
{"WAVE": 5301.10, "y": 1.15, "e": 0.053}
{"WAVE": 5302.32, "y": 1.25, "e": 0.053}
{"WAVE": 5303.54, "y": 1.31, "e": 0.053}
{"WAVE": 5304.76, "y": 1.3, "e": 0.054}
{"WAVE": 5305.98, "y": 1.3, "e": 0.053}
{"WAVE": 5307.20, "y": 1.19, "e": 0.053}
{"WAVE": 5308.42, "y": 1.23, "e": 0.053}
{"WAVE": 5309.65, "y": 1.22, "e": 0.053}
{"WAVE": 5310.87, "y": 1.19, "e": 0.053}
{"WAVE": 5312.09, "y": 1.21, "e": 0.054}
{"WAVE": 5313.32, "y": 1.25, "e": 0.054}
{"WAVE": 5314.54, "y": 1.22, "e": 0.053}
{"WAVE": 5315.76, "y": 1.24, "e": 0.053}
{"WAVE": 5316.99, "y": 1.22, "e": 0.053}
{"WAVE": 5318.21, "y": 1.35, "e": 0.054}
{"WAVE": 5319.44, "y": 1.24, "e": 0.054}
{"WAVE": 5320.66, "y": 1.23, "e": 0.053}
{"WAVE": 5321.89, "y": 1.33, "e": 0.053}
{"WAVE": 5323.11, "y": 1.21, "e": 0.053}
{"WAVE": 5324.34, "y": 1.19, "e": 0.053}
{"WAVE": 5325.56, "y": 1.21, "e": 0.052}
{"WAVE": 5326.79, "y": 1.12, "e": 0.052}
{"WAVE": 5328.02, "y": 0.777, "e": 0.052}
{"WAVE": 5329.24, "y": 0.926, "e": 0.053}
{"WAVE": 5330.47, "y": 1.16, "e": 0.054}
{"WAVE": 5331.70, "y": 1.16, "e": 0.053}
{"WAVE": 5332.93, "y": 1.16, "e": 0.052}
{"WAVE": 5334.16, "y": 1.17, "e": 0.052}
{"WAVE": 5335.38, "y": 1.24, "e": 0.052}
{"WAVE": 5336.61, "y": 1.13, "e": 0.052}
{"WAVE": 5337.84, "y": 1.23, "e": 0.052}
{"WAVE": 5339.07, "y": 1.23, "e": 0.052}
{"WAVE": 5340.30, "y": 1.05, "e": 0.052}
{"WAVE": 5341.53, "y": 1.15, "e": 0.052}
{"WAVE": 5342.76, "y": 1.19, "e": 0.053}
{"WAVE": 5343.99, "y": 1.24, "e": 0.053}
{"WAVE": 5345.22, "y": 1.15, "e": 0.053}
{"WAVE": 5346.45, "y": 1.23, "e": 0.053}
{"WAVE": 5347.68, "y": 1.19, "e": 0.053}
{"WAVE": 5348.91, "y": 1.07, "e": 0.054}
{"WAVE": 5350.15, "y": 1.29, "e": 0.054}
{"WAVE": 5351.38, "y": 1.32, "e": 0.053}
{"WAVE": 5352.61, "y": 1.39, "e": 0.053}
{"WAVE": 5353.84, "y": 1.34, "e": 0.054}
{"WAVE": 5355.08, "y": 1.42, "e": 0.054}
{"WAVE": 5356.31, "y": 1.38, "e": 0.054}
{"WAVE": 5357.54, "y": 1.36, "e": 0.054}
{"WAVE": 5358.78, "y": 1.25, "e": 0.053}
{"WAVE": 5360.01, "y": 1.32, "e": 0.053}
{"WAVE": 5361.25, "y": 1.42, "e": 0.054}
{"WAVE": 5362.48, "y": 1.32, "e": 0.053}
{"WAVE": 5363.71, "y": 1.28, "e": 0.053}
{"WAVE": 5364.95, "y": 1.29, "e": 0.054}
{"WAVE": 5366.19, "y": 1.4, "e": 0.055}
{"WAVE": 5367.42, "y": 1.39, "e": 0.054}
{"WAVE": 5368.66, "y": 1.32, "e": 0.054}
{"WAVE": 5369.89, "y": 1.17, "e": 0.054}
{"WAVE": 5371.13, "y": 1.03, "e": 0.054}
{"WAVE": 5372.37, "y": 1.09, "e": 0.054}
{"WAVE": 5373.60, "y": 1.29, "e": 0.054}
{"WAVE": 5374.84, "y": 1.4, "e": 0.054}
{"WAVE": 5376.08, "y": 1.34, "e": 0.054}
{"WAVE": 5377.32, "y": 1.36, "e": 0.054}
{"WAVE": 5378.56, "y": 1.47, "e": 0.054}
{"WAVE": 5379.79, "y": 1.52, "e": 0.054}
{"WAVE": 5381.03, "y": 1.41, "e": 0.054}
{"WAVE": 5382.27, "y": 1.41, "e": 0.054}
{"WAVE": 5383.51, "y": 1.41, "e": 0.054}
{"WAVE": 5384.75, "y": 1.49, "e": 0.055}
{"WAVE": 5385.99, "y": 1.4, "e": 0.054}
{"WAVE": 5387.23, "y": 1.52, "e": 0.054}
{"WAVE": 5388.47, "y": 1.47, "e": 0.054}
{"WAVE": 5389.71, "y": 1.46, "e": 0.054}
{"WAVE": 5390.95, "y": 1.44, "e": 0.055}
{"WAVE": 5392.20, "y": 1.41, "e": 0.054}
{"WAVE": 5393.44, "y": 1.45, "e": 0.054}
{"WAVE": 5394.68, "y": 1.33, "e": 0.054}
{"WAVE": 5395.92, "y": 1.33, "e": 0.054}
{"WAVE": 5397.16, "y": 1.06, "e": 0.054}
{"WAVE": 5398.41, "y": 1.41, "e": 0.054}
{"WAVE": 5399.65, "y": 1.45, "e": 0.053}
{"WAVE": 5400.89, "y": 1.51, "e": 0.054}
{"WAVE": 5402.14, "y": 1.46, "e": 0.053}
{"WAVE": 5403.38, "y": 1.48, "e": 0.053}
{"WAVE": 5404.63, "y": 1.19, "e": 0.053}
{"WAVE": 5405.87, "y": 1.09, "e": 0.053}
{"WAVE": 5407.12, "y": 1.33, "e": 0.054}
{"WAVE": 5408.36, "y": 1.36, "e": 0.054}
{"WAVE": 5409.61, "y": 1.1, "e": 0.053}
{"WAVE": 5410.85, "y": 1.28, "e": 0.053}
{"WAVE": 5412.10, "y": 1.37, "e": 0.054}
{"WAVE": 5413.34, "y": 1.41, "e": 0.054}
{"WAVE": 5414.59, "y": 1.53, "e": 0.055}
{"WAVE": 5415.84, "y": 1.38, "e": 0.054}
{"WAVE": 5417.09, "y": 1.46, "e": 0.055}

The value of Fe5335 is 3.1 angstrom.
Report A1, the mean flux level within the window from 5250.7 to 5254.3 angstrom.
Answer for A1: 1.05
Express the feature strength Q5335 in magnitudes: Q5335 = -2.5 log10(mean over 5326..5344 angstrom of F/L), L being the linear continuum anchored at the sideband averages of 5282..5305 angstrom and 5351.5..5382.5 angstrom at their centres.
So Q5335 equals 0.13 mag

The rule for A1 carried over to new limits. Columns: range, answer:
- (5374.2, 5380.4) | 1.42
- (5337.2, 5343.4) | 1.17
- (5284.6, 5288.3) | 1.24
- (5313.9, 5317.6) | 1.23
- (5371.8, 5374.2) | 1.19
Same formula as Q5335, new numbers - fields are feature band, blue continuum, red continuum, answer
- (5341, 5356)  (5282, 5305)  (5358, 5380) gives 0.02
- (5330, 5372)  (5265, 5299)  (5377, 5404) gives 0.05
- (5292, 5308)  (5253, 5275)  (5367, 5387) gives -0.07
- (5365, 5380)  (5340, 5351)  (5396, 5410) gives -0.06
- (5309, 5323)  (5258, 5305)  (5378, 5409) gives -0.04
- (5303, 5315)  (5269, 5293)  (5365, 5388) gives -0.03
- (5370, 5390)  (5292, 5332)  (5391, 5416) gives -0.05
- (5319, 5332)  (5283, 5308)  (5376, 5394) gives 0.12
